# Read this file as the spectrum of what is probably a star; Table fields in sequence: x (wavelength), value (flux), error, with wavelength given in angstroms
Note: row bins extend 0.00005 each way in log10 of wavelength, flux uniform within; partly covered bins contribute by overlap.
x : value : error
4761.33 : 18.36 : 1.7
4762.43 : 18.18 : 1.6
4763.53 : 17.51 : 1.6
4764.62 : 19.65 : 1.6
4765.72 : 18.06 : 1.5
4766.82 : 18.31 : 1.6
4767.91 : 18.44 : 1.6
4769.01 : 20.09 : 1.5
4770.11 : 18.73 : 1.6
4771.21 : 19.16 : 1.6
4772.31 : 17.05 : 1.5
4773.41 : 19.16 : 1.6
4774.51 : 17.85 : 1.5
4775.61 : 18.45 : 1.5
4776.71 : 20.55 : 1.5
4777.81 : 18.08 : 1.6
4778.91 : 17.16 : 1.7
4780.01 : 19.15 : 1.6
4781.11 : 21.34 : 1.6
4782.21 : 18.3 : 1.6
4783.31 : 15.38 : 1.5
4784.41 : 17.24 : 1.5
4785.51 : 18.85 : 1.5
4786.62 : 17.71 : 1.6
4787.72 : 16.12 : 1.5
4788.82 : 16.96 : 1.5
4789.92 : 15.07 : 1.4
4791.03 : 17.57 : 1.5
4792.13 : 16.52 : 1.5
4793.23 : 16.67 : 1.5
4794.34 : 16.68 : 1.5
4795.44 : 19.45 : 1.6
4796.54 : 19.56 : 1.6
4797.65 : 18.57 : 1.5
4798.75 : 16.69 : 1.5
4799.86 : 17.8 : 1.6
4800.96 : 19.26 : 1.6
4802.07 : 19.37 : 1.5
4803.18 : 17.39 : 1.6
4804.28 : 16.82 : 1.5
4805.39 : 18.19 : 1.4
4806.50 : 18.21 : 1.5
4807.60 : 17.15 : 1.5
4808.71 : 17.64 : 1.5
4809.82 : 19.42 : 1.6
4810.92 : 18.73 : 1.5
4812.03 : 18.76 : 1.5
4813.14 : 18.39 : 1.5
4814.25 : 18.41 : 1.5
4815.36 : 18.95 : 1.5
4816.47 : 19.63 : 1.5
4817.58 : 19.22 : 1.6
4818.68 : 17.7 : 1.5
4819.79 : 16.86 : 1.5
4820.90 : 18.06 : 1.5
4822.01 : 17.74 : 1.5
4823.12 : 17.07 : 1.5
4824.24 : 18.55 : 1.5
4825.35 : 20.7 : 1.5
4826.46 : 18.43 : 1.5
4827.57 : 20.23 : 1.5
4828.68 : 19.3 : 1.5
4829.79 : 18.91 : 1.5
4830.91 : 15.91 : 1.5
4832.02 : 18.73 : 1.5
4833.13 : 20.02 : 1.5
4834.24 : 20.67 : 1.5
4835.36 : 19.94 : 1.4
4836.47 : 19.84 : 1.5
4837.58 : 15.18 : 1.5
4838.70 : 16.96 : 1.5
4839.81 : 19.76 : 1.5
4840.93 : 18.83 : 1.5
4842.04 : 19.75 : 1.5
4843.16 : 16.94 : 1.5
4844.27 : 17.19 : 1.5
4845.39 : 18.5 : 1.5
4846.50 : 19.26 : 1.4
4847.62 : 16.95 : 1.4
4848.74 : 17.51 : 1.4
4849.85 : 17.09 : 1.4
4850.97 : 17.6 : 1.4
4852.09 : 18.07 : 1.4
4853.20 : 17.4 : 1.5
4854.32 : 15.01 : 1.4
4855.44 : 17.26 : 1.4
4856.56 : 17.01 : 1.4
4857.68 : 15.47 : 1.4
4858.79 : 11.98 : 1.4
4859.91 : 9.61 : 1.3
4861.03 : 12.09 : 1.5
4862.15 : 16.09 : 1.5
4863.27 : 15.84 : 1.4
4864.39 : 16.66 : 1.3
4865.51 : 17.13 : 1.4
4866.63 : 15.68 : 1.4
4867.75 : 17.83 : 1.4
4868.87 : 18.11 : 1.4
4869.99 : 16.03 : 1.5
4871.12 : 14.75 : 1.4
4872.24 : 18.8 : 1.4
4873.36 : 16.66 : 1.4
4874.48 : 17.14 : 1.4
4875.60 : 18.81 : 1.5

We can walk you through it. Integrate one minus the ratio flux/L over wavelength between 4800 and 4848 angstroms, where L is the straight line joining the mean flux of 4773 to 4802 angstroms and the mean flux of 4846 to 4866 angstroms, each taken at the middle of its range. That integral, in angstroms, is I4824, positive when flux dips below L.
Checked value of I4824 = -4.4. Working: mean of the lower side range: 17.9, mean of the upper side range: 16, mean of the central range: 18.5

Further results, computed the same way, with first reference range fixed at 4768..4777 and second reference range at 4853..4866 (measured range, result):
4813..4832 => -2.10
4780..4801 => 0.40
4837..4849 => -1.64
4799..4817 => -1.14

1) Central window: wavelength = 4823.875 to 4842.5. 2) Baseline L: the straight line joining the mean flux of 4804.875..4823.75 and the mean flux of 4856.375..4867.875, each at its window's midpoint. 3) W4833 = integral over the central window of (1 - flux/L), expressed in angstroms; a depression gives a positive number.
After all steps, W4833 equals -2.2 angstroms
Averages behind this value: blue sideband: 18.2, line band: 18.9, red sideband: 14.9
